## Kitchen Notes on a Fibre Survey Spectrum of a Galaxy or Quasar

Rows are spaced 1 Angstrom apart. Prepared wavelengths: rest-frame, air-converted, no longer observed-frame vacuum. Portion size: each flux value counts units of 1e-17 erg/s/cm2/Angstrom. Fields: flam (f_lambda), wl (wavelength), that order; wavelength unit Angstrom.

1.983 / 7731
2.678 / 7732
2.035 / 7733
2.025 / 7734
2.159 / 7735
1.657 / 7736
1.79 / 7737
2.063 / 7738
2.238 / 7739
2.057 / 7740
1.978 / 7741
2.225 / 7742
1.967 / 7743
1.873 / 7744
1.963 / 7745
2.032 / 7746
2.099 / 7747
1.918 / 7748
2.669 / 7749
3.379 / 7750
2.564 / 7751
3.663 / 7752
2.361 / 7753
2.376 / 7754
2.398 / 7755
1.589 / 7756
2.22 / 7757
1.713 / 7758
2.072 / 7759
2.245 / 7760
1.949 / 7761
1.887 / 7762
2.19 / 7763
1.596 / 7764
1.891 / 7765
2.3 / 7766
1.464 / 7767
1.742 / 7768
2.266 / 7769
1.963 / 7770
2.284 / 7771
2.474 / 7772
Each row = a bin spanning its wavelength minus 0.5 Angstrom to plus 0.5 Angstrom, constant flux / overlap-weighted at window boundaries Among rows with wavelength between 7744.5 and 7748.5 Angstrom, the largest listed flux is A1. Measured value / 2.099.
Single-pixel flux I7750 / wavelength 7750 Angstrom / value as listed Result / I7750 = 3.379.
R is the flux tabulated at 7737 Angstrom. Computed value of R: 1.79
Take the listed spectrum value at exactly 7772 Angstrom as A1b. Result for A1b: 2.474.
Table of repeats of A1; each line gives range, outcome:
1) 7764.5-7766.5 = 2.3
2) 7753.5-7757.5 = 2.398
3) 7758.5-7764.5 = 2.245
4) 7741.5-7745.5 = 2.225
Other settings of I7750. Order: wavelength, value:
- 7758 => 1.713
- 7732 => 2.678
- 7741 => 1.978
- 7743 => 1.967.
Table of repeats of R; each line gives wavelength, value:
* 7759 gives 2.072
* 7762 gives 1.887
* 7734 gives 2.025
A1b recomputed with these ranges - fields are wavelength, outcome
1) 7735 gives 2.159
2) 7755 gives 2.398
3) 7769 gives 2.266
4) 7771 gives 2.284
